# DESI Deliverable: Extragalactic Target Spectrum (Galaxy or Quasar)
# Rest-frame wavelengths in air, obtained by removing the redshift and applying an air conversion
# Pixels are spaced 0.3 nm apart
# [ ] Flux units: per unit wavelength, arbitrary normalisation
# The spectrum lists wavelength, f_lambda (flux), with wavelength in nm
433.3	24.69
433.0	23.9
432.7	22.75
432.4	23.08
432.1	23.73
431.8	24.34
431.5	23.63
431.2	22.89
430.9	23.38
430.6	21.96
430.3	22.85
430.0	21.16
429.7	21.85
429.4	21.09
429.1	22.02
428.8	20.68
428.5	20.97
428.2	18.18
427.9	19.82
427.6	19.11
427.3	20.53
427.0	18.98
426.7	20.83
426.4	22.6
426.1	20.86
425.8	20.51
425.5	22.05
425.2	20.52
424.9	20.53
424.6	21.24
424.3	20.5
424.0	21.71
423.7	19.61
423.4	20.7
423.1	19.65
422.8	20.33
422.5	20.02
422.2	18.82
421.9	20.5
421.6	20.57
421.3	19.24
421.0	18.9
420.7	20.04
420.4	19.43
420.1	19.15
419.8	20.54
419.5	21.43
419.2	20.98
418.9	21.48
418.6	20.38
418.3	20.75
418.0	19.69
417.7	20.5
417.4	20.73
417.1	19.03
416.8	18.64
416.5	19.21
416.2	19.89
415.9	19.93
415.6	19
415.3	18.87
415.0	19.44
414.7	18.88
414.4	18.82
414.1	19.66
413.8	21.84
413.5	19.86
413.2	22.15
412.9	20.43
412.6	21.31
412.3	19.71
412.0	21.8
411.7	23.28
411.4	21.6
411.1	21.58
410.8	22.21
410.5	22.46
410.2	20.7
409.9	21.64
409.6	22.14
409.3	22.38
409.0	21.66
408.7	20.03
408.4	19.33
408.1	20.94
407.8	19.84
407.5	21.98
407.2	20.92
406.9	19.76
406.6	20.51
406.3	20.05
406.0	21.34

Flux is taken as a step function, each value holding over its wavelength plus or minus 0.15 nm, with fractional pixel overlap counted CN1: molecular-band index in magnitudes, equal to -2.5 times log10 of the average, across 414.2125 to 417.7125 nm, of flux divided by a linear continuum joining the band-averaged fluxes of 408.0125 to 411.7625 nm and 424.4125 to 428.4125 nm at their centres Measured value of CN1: 0.09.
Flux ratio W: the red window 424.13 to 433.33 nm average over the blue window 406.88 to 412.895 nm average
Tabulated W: 1.0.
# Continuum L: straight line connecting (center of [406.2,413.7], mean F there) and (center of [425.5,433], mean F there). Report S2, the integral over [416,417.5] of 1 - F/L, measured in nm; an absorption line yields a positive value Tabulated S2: 0.13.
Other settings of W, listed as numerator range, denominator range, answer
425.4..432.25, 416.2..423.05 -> 1.07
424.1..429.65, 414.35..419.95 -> 1.04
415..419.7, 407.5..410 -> 0.95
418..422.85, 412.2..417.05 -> 1.02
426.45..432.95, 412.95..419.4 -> 1.08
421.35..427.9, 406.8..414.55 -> 0.97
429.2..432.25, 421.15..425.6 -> 1.11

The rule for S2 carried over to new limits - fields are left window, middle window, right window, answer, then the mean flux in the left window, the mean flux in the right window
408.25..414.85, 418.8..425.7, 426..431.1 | 0.23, 21.1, 21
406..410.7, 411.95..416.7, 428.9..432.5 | 0.32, 21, 22.6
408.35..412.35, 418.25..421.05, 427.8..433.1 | 0.19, 21.6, 22.1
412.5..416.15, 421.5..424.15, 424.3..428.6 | 0.02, 20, 20.5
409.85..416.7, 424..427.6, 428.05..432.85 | 0.16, 20.6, 22.2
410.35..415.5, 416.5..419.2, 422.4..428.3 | 0.07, 20.8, 20.4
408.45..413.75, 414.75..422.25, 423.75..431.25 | 0.48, 21.4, 21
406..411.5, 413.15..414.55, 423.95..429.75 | 0.04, 21.1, 20.7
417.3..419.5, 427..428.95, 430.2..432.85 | 0.23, 20.7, 23.2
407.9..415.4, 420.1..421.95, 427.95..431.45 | 0.14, 20.9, 21.6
